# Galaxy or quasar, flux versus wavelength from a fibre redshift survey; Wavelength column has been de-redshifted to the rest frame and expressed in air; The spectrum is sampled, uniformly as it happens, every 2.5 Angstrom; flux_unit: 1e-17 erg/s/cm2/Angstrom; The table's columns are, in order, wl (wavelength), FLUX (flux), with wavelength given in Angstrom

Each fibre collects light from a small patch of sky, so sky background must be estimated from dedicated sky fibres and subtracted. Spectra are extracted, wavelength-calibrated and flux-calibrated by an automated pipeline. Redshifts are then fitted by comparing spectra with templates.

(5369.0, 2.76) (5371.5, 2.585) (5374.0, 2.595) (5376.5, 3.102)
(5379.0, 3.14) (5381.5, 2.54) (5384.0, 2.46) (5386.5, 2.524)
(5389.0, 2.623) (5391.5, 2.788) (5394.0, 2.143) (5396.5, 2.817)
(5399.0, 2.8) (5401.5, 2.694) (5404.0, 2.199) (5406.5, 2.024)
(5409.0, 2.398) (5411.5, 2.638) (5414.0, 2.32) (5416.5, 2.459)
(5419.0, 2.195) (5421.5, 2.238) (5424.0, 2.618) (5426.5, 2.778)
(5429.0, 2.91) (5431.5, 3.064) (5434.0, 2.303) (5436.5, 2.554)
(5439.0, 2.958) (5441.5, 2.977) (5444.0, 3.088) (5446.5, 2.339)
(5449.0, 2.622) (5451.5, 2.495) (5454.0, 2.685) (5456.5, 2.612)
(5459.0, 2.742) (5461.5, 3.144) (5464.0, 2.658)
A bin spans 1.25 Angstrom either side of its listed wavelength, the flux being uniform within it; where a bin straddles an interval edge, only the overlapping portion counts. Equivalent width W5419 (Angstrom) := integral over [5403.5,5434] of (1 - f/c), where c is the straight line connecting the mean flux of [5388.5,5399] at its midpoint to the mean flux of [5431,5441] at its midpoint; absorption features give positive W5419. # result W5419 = 2.1 Angstrom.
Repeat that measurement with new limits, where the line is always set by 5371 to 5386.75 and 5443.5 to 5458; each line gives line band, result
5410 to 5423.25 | 1.4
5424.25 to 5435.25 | -0.4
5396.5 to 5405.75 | 0.4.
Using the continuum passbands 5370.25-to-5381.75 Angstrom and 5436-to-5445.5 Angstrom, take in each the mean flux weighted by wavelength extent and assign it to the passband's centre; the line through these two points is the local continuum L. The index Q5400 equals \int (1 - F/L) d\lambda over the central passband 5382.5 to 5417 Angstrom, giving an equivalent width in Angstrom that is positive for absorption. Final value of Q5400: 4.3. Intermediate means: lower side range 2.81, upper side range 2.91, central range 2.49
